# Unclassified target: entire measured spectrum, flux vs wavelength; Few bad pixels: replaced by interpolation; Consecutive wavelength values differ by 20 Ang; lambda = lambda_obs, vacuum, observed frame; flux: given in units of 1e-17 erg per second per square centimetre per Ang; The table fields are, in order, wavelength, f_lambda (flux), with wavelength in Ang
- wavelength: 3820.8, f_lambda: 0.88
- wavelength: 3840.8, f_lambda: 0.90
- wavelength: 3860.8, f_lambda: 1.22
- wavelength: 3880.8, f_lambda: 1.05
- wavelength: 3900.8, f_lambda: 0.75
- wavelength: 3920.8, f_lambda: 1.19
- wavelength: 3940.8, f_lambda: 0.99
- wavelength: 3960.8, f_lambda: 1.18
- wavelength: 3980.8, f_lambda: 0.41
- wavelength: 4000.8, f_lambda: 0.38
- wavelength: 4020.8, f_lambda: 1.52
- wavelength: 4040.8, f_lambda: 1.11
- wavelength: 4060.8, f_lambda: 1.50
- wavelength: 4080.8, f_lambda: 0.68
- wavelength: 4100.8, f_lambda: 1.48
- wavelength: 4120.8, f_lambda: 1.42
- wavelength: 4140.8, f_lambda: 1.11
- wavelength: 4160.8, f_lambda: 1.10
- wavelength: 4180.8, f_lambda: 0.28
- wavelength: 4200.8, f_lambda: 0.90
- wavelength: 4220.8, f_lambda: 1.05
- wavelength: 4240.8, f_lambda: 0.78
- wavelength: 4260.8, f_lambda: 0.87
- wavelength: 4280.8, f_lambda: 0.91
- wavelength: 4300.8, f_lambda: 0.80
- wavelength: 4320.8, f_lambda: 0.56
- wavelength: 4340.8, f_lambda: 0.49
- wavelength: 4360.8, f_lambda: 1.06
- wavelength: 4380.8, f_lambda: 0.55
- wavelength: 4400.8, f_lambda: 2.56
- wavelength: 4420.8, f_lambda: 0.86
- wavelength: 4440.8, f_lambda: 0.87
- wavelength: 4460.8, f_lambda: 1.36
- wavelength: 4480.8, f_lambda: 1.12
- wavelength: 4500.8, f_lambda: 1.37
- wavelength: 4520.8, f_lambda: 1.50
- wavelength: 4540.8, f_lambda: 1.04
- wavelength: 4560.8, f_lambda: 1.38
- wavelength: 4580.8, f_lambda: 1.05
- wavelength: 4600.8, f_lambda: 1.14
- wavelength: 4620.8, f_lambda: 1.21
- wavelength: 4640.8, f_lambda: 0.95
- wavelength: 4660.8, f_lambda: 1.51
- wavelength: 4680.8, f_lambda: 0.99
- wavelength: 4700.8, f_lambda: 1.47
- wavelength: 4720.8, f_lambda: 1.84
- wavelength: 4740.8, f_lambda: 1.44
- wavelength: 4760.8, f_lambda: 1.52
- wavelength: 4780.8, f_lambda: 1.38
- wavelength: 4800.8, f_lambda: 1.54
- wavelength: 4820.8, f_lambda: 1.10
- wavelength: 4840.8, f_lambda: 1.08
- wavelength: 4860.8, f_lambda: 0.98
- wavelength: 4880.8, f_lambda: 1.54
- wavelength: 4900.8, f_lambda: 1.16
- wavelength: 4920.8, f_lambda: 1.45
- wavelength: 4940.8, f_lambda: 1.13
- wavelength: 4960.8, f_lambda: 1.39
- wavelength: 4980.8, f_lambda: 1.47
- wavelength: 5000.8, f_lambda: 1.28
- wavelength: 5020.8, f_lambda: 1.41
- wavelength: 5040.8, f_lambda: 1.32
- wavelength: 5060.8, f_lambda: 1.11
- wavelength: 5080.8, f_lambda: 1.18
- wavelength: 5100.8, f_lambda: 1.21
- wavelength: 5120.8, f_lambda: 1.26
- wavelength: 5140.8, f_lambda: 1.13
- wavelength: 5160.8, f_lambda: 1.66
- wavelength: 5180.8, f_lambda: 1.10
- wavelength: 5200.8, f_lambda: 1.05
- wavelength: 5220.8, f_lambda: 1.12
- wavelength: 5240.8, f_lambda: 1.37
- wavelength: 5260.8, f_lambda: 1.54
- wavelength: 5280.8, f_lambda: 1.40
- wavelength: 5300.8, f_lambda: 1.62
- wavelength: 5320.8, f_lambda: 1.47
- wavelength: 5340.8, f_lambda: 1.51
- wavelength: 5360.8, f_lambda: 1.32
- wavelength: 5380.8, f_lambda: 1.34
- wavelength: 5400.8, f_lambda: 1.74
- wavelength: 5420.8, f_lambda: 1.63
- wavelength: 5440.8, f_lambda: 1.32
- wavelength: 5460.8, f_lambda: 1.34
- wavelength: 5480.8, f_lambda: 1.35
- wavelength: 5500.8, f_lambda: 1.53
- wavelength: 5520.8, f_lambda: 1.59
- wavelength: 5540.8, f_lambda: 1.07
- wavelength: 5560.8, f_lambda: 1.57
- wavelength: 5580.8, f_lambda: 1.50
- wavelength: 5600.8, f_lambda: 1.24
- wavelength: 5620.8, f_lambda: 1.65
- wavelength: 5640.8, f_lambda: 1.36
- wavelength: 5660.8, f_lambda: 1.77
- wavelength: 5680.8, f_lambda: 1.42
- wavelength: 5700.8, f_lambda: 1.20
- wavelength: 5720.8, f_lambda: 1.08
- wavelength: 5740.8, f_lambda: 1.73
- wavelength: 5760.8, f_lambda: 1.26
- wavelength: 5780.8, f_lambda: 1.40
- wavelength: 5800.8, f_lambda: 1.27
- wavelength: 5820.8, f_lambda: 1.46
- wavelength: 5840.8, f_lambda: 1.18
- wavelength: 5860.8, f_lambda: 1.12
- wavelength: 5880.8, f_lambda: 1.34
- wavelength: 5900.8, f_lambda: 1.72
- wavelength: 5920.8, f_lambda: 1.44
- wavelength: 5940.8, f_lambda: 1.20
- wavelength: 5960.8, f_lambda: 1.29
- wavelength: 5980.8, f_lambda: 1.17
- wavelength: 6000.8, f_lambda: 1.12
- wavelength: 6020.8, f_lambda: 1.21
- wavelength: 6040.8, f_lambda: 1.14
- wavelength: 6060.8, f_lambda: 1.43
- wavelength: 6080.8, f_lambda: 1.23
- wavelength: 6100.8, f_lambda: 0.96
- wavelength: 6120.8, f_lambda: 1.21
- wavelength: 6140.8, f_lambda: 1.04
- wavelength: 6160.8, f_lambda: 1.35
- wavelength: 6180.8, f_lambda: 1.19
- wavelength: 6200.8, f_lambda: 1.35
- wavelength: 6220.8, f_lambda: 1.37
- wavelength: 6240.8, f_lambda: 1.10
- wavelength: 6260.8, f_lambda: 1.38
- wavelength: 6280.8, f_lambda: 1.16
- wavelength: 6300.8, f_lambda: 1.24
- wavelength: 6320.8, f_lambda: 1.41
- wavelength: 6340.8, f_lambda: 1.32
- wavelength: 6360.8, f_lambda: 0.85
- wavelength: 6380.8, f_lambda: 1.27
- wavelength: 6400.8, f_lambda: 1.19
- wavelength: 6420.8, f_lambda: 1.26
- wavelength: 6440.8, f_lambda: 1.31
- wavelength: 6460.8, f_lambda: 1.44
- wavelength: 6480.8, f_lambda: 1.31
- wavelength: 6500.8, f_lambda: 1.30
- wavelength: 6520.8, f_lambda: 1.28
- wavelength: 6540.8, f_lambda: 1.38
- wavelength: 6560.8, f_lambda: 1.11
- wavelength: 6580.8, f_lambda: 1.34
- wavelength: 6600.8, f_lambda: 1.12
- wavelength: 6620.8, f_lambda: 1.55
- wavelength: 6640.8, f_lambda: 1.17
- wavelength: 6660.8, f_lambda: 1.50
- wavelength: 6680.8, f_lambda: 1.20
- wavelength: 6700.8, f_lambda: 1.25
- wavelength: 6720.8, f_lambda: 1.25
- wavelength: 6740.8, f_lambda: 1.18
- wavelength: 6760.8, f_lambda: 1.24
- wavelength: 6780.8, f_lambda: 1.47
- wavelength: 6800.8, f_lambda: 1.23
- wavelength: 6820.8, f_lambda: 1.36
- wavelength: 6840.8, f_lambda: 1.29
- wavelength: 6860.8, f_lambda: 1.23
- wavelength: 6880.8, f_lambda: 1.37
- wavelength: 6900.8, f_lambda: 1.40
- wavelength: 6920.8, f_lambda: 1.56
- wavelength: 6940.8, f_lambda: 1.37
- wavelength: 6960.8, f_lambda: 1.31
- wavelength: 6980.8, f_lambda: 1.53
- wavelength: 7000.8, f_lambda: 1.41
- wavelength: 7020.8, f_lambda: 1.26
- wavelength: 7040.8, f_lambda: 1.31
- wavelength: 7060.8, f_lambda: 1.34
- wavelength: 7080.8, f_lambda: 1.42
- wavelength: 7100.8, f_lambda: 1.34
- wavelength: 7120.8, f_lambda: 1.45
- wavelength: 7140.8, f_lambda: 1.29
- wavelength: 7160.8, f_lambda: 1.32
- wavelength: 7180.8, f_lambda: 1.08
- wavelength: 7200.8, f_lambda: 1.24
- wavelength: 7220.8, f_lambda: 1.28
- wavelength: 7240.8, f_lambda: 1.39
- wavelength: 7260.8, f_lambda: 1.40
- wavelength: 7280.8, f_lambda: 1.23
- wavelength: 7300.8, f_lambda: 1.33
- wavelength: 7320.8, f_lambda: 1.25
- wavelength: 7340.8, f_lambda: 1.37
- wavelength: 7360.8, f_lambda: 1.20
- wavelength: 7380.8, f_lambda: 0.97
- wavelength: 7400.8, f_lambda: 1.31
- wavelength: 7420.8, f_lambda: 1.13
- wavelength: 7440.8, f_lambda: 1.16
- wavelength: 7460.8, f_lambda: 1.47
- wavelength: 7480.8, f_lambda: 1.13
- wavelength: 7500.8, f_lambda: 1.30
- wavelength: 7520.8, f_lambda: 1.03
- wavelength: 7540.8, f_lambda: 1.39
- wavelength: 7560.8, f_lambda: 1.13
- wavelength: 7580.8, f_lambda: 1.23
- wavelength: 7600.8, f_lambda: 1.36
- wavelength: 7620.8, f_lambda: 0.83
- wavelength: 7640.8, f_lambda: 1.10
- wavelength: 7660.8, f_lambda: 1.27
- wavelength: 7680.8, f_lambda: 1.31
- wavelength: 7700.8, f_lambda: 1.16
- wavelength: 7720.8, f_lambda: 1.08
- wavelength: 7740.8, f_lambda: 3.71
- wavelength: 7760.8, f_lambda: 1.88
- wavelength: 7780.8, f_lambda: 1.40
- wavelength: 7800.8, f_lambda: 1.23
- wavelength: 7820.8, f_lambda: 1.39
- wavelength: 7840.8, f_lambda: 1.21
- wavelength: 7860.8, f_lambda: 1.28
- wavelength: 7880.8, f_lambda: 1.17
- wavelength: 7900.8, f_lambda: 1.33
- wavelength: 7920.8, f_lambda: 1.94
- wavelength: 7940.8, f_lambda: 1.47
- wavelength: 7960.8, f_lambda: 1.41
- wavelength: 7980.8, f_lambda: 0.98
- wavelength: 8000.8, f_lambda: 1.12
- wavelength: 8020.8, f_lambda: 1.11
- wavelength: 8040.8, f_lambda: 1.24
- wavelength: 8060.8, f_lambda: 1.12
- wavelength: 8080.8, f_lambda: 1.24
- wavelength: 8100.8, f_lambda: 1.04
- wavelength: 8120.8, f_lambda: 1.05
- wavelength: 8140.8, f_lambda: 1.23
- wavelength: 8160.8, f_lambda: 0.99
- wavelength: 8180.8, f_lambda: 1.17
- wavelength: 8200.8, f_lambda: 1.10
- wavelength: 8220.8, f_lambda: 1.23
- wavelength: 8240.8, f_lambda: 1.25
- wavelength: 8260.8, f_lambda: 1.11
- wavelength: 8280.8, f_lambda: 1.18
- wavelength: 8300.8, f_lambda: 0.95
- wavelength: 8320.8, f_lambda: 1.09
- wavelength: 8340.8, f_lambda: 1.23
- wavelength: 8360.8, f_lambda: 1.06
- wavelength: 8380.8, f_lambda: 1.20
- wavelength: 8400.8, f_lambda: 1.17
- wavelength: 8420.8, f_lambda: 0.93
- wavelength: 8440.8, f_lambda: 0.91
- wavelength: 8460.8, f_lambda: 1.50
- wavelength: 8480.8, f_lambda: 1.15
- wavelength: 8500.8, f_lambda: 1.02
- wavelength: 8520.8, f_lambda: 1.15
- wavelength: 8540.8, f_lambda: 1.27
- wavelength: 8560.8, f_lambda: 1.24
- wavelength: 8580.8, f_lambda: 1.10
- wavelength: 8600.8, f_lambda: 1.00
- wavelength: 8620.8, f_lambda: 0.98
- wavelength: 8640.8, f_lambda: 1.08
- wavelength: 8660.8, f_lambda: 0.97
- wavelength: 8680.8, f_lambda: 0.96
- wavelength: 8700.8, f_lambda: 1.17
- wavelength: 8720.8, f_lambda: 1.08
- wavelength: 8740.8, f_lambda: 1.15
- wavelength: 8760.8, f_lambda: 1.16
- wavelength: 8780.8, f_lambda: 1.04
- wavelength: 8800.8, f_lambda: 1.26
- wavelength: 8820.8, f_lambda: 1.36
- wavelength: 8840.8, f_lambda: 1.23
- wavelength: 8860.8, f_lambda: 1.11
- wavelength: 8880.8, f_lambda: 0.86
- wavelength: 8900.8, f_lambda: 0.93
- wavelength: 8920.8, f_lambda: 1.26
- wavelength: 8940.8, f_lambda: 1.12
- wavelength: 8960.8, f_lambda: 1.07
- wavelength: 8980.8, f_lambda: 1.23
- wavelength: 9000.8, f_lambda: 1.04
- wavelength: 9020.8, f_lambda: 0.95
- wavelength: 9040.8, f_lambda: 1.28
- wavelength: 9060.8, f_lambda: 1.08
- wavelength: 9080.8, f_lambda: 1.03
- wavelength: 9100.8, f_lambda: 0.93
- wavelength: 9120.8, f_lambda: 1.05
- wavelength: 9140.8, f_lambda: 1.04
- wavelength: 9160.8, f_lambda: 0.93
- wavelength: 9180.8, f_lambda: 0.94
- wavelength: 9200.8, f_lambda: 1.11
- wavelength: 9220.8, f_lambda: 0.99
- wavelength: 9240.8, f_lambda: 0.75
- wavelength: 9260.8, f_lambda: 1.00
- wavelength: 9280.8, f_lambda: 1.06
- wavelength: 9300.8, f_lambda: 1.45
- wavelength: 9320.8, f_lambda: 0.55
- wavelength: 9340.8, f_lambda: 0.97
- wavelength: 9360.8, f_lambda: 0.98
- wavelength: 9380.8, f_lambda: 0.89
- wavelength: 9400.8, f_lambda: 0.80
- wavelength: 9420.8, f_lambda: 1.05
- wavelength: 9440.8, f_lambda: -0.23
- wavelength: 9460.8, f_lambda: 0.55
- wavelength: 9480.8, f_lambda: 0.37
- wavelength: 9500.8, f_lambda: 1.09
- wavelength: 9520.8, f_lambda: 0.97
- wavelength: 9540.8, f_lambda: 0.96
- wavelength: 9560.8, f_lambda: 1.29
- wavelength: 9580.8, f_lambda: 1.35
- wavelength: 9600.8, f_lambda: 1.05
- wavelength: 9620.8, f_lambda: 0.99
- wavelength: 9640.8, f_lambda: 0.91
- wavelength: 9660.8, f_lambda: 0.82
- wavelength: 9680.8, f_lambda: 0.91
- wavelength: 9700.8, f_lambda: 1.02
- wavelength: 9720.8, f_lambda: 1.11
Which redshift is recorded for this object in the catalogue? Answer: 0.179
